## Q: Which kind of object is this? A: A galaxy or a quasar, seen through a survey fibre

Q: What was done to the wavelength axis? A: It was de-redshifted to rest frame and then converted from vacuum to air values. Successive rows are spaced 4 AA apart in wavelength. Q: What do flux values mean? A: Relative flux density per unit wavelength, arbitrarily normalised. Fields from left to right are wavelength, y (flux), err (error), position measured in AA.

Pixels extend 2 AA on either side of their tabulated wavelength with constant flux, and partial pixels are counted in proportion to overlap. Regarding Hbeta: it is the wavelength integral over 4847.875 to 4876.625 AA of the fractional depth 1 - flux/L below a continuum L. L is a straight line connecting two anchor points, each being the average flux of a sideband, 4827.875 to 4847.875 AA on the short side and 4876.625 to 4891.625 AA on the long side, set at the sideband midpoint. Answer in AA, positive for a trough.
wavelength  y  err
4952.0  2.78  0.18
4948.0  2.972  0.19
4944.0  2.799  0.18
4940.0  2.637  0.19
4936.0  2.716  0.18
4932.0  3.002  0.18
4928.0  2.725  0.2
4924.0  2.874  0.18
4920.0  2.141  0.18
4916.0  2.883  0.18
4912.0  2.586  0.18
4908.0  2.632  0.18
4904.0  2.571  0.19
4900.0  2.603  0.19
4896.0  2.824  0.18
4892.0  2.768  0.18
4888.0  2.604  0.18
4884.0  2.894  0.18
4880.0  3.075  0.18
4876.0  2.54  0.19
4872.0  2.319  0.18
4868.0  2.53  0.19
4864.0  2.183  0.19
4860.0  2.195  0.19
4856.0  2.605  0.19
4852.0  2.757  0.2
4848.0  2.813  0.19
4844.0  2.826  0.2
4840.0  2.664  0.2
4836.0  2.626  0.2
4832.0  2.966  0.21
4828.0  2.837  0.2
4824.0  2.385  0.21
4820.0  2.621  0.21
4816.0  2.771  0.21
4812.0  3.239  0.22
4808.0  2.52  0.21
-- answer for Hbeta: 3.4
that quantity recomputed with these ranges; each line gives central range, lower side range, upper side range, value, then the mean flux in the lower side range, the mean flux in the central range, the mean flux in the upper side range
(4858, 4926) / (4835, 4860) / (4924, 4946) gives 3.3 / 2.68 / 2.6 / 2.78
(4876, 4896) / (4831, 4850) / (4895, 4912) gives -1.0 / 2.77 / 2.8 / 2.64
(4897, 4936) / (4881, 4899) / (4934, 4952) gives 1.5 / 2.78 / 2.67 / 2.78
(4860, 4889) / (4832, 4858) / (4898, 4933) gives 1.5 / 2.73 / 2.56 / 2.66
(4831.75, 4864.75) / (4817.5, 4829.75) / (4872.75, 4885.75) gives 0.8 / 2.62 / 2.62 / 2.79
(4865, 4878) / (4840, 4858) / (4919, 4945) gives 1.4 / 2.74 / 2.44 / 2.72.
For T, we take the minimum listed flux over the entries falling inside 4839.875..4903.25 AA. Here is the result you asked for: 2.183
